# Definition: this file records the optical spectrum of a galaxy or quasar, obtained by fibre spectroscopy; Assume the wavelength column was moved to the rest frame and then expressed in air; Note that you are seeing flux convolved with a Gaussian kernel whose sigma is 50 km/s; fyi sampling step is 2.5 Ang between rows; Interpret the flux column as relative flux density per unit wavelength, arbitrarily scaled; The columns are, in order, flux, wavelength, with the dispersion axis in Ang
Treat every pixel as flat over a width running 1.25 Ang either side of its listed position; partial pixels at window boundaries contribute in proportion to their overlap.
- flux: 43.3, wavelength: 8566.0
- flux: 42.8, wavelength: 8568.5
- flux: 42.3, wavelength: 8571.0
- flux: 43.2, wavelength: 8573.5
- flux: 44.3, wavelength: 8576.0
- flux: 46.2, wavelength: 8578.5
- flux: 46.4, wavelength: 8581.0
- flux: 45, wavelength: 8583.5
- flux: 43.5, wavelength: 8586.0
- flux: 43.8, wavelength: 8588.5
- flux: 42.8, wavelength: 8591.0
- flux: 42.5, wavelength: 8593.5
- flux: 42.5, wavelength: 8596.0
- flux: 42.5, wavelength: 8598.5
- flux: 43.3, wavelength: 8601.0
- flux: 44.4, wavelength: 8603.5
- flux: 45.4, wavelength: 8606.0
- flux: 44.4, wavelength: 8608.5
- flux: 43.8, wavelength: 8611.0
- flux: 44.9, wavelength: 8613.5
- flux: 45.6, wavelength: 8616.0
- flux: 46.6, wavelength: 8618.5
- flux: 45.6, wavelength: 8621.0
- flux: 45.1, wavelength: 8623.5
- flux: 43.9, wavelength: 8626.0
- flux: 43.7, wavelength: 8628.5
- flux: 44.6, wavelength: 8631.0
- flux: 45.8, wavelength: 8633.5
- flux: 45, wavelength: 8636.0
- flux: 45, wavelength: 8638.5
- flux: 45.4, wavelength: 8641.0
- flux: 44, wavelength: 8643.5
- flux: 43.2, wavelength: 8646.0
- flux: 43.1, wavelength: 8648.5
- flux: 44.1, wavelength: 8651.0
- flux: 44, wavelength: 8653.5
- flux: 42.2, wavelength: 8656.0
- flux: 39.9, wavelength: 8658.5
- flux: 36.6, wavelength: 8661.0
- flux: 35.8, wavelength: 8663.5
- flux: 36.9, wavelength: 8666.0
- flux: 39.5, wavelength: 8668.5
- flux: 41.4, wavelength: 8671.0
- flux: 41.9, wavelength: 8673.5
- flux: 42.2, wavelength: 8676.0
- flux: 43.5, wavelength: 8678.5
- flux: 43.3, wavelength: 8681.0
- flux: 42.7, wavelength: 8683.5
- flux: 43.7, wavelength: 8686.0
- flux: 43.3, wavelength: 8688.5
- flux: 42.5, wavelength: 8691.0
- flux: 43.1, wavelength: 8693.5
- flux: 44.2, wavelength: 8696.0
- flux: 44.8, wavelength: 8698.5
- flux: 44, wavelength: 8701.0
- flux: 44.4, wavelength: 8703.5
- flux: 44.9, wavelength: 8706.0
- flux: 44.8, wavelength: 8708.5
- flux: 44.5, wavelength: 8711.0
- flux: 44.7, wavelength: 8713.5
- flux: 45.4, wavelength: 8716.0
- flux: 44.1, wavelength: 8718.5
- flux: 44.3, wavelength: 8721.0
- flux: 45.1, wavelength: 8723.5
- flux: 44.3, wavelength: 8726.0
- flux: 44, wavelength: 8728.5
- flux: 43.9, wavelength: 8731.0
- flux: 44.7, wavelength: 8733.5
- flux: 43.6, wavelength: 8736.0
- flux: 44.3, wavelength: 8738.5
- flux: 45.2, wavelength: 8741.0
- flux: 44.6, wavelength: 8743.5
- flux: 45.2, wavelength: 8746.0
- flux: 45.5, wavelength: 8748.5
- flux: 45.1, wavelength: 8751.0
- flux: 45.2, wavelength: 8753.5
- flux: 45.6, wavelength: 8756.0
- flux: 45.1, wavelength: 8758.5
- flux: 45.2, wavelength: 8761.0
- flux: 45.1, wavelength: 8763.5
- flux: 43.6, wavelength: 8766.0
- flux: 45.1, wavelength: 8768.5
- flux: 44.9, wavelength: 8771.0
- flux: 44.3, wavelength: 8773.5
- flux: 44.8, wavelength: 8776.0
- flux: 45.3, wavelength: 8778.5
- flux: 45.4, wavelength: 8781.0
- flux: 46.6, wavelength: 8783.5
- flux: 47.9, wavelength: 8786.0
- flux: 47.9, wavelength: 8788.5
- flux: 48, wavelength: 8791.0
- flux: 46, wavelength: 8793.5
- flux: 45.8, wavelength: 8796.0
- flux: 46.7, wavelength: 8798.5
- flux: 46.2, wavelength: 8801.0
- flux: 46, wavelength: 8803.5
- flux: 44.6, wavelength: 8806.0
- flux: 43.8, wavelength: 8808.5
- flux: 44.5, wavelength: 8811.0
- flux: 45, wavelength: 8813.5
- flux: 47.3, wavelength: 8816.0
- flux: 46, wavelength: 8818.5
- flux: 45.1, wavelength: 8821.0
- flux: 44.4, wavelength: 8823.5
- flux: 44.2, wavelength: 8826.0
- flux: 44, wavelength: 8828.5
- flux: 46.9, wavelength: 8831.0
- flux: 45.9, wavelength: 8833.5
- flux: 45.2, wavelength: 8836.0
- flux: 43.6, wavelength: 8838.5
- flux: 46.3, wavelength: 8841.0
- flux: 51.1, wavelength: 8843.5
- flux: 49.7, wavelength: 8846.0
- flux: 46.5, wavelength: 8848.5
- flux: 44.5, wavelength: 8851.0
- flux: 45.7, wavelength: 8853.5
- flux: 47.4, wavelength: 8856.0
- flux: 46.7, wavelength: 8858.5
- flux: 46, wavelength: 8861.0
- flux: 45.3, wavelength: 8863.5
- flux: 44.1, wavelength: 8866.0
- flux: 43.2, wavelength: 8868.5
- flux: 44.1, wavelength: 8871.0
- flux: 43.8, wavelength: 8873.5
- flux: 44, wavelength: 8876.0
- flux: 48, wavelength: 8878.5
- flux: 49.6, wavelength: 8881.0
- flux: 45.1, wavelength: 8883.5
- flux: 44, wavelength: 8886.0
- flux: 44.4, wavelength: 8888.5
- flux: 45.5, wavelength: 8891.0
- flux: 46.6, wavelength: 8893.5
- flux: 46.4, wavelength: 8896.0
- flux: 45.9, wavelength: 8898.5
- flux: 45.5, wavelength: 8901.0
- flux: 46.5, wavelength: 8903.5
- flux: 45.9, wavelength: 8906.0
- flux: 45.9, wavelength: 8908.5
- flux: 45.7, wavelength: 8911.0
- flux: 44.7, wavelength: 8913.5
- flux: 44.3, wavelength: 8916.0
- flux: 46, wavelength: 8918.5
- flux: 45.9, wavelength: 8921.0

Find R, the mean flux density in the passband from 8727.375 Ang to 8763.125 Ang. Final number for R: 44.8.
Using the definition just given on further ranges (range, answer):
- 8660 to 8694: 41.2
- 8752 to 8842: 45.5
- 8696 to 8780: 44.7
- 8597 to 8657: 44.4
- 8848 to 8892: 45.4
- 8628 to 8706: 42.7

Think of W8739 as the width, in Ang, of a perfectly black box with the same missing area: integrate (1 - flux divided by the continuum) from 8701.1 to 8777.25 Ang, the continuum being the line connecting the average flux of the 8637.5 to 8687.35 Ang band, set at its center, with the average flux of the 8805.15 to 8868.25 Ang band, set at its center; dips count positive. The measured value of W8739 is -2.0 Ang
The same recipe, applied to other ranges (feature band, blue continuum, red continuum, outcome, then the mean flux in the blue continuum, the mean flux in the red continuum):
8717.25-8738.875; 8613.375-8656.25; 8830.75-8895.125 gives 0.4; 44.6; 45.9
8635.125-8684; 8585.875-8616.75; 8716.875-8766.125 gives 2.5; 43.8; 44.7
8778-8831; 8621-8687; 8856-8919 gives -1.5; 42.6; 45.5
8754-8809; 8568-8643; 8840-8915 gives -0.3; 44.4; 45.9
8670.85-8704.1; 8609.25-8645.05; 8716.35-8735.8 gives 1.0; 44.9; 44.4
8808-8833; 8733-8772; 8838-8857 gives 0.6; 44.9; 47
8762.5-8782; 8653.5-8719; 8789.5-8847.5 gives 0.0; 42.5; 45.9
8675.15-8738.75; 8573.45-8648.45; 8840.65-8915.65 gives 1.3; 44.4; 45.9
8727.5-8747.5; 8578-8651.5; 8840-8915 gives 0.3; 44.4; 45.9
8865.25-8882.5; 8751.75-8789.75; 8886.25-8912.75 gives 0.1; 45.5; 45.7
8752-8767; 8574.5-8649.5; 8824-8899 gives 0.1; 44.4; 45.8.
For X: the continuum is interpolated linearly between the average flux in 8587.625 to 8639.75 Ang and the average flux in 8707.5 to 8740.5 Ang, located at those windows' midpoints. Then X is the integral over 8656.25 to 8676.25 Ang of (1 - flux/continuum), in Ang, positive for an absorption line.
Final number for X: 2.3 Ang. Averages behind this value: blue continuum 44.3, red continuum 44.5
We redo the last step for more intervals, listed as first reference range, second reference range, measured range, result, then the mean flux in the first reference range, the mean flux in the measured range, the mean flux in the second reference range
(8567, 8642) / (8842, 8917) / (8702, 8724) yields 0.1 Ang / 44.3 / 44.7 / 45.9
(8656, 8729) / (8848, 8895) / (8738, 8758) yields -0.7 Ang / 42.7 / 45.1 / 45.5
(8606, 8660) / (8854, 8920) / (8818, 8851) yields -0.5 Ang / 44.3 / 46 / 45.6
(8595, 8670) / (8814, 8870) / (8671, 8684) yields 0.4 Ang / 43.2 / 42.6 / 45.8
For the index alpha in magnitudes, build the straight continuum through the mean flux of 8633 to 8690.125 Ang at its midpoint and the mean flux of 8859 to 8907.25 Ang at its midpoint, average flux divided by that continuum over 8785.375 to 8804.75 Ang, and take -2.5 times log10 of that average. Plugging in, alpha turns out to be -0.06 mag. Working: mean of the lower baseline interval 42.2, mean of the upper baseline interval 45.5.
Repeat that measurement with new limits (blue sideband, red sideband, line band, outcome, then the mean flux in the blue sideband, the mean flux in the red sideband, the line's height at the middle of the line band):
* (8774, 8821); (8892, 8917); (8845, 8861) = -0.02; 45.9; 45.8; 45.8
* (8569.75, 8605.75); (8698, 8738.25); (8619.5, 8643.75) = -0.02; 43.8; 44.5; 44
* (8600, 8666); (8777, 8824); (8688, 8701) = 0.02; 43.5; 45.9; 44.4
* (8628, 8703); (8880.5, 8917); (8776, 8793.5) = -0.06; 42.7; 45.7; 44.2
